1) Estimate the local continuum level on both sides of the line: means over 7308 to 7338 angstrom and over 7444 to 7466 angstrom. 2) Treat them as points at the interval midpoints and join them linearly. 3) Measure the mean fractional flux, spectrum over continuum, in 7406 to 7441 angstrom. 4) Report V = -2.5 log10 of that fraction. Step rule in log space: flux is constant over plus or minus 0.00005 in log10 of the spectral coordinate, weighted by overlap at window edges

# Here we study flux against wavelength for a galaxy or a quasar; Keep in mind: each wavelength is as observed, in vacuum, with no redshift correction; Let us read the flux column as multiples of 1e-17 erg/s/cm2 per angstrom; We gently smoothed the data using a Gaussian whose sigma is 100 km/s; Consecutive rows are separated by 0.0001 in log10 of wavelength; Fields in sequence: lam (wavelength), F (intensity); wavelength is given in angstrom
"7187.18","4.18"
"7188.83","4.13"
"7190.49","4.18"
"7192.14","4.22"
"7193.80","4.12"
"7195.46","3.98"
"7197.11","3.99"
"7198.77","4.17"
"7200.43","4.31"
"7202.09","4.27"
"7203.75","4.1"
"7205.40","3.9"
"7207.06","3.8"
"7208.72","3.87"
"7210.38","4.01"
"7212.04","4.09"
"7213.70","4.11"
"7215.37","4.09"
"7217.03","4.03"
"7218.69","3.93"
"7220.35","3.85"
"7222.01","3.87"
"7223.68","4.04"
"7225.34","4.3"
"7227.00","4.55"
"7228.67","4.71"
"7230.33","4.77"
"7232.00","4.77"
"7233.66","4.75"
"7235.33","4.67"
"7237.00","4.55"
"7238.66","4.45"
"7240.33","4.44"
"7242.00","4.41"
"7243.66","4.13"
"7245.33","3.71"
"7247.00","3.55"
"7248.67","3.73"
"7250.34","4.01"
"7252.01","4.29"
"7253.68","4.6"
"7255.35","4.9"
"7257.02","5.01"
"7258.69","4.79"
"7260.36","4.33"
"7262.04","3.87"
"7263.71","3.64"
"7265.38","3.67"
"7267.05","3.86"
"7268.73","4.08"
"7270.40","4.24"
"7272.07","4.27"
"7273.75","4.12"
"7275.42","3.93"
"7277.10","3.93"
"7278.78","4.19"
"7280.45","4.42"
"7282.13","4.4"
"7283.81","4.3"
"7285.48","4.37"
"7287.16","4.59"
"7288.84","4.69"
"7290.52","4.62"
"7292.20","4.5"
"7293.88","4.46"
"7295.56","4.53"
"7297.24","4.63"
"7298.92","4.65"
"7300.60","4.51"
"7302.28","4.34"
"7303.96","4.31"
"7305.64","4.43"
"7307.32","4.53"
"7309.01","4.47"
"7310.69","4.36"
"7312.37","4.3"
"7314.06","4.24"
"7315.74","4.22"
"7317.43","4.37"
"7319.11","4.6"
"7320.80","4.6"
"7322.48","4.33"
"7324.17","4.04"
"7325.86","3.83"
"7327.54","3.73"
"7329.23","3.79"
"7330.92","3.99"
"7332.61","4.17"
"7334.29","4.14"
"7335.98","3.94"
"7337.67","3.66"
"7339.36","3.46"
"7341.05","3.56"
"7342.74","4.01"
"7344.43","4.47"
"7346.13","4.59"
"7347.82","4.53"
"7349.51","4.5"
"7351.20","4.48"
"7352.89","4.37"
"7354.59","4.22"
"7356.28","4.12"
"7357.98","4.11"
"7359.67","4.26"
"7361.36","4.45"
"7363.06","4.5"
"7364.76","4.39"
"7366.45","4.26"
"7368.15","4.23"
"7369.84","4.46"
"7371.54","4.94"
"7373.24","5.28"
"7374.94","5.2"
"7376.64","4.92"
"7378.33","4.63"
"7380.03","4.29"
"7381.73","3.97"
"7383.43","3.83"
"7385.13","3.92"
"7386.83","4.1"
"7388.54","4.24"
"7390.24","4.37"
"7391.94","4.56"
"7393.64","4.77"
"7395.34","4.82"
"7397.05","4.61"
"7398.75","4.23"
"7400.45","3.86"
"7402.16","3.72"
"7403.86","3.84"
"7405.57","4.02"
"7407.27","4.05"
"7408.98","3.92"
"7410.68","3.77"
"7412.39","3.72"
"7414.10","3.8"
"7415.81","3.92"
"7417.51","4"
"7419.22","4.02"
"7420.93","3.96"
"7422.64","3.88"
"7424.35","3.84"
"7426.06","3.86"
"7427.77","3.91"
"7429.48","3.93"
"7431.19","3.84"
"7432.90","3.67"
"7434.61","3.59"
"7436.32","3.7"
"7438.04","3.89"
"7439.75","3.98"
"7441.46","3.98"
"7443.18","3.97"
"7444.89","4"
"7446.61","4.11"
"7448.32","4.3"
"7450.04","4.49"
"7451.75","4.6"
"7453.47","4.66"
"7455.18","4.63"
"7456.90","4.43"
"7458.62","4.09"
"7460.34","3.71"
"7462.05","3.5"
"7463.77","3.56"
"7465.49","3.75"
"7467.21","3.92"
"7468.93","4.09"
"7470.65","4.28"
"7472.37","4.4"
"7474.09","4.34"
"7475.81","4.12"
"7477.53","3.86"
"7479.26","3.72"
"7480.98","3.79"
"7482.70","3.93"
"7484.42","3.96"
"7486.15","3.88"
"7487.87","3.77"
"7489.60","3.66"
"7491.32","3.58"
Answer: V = 0.08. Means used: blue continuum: 4.16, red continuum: 4.15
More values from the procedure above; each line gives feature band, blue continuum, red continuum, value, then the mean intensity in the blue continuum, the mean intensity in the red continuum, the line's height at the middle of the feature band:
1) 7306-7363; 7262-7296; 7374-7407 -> 0.017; 4.23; 4.31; 4.27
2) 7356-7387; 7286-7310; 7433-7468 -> -0.036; 4.51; 4.04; 4.28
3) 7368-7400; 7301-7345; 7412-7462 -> -0.105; 4.15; 4.01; 4.08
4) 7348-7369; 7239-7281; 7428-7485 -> -0.061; 4.17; 4.02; 4.09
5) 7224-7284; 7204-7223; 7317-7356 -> -0.068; 3.96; 4.14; 4.02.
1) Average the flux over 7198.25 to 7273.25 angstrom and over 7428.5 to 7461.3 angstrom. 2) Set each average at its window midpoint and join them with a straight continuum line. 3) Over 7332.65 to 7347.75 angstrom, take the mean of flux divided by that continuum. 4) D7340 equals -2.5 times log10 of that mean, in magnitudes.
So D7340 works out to 0.03 mag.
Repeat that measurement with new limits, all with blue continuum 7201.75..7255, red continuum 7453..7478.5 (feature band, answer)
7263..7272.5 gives 0.06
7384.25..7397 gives -0.07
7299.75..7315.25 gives -0.06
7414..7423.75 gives 0.04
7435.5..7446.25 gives 0.04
